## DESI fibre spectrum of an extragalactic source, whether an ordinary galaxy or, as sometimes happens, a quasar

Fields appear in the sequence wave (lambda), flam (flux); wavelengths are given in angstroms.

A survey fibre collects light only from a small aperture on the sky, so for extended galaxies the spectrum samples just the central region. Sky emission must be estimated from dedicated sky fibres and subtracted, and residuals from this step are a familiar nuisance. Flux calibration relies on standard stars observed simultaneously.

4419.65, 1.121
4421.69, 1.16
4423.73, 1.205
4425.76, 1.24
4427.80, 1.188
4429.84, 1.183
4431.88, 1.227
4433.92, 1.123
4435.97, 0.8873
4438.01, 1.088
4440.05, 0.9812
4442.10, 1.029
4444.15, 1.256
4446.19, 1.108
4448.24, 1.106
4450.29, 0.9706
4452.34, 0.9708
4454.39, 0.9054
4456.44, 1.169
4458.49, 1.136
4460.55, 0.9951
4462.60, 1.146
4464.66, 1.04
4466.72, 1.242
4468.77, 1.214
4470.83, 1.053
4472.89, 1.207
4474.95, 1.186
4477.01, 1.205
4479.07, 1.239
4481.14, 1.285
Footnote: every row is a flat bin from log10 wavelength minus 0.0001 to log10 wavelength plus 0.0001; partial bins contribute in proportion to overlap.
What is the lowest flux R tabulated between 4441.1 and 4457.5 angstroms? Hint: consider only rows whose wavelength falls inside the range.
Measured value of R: 0.9054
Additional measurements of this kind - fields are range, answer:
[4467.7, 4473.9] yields 1.053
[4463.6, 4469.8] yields 1.04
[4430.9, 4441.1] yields 0.8873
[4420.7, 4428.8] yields 1.16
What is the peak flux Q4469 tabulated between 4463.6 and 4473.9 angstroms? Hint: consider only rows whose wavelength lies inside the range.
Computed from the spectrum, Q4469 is 1.242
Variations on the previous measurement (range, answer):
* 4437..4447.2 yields 1.256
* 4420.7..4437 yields 1.24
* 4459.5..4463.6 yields 1.146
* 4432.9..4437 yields 1.123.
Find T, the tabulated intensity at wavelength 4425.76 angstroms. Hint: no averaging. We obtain 1.24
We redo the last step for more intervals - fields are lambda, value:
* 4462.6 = 1.146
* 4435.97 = 0.8873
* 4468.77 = 1.214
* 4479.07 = 1.239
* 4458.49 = 1.136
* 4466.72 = 1.242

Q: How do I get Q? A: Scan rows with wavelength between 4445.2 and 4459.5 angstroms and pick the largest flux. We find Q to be 1.169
